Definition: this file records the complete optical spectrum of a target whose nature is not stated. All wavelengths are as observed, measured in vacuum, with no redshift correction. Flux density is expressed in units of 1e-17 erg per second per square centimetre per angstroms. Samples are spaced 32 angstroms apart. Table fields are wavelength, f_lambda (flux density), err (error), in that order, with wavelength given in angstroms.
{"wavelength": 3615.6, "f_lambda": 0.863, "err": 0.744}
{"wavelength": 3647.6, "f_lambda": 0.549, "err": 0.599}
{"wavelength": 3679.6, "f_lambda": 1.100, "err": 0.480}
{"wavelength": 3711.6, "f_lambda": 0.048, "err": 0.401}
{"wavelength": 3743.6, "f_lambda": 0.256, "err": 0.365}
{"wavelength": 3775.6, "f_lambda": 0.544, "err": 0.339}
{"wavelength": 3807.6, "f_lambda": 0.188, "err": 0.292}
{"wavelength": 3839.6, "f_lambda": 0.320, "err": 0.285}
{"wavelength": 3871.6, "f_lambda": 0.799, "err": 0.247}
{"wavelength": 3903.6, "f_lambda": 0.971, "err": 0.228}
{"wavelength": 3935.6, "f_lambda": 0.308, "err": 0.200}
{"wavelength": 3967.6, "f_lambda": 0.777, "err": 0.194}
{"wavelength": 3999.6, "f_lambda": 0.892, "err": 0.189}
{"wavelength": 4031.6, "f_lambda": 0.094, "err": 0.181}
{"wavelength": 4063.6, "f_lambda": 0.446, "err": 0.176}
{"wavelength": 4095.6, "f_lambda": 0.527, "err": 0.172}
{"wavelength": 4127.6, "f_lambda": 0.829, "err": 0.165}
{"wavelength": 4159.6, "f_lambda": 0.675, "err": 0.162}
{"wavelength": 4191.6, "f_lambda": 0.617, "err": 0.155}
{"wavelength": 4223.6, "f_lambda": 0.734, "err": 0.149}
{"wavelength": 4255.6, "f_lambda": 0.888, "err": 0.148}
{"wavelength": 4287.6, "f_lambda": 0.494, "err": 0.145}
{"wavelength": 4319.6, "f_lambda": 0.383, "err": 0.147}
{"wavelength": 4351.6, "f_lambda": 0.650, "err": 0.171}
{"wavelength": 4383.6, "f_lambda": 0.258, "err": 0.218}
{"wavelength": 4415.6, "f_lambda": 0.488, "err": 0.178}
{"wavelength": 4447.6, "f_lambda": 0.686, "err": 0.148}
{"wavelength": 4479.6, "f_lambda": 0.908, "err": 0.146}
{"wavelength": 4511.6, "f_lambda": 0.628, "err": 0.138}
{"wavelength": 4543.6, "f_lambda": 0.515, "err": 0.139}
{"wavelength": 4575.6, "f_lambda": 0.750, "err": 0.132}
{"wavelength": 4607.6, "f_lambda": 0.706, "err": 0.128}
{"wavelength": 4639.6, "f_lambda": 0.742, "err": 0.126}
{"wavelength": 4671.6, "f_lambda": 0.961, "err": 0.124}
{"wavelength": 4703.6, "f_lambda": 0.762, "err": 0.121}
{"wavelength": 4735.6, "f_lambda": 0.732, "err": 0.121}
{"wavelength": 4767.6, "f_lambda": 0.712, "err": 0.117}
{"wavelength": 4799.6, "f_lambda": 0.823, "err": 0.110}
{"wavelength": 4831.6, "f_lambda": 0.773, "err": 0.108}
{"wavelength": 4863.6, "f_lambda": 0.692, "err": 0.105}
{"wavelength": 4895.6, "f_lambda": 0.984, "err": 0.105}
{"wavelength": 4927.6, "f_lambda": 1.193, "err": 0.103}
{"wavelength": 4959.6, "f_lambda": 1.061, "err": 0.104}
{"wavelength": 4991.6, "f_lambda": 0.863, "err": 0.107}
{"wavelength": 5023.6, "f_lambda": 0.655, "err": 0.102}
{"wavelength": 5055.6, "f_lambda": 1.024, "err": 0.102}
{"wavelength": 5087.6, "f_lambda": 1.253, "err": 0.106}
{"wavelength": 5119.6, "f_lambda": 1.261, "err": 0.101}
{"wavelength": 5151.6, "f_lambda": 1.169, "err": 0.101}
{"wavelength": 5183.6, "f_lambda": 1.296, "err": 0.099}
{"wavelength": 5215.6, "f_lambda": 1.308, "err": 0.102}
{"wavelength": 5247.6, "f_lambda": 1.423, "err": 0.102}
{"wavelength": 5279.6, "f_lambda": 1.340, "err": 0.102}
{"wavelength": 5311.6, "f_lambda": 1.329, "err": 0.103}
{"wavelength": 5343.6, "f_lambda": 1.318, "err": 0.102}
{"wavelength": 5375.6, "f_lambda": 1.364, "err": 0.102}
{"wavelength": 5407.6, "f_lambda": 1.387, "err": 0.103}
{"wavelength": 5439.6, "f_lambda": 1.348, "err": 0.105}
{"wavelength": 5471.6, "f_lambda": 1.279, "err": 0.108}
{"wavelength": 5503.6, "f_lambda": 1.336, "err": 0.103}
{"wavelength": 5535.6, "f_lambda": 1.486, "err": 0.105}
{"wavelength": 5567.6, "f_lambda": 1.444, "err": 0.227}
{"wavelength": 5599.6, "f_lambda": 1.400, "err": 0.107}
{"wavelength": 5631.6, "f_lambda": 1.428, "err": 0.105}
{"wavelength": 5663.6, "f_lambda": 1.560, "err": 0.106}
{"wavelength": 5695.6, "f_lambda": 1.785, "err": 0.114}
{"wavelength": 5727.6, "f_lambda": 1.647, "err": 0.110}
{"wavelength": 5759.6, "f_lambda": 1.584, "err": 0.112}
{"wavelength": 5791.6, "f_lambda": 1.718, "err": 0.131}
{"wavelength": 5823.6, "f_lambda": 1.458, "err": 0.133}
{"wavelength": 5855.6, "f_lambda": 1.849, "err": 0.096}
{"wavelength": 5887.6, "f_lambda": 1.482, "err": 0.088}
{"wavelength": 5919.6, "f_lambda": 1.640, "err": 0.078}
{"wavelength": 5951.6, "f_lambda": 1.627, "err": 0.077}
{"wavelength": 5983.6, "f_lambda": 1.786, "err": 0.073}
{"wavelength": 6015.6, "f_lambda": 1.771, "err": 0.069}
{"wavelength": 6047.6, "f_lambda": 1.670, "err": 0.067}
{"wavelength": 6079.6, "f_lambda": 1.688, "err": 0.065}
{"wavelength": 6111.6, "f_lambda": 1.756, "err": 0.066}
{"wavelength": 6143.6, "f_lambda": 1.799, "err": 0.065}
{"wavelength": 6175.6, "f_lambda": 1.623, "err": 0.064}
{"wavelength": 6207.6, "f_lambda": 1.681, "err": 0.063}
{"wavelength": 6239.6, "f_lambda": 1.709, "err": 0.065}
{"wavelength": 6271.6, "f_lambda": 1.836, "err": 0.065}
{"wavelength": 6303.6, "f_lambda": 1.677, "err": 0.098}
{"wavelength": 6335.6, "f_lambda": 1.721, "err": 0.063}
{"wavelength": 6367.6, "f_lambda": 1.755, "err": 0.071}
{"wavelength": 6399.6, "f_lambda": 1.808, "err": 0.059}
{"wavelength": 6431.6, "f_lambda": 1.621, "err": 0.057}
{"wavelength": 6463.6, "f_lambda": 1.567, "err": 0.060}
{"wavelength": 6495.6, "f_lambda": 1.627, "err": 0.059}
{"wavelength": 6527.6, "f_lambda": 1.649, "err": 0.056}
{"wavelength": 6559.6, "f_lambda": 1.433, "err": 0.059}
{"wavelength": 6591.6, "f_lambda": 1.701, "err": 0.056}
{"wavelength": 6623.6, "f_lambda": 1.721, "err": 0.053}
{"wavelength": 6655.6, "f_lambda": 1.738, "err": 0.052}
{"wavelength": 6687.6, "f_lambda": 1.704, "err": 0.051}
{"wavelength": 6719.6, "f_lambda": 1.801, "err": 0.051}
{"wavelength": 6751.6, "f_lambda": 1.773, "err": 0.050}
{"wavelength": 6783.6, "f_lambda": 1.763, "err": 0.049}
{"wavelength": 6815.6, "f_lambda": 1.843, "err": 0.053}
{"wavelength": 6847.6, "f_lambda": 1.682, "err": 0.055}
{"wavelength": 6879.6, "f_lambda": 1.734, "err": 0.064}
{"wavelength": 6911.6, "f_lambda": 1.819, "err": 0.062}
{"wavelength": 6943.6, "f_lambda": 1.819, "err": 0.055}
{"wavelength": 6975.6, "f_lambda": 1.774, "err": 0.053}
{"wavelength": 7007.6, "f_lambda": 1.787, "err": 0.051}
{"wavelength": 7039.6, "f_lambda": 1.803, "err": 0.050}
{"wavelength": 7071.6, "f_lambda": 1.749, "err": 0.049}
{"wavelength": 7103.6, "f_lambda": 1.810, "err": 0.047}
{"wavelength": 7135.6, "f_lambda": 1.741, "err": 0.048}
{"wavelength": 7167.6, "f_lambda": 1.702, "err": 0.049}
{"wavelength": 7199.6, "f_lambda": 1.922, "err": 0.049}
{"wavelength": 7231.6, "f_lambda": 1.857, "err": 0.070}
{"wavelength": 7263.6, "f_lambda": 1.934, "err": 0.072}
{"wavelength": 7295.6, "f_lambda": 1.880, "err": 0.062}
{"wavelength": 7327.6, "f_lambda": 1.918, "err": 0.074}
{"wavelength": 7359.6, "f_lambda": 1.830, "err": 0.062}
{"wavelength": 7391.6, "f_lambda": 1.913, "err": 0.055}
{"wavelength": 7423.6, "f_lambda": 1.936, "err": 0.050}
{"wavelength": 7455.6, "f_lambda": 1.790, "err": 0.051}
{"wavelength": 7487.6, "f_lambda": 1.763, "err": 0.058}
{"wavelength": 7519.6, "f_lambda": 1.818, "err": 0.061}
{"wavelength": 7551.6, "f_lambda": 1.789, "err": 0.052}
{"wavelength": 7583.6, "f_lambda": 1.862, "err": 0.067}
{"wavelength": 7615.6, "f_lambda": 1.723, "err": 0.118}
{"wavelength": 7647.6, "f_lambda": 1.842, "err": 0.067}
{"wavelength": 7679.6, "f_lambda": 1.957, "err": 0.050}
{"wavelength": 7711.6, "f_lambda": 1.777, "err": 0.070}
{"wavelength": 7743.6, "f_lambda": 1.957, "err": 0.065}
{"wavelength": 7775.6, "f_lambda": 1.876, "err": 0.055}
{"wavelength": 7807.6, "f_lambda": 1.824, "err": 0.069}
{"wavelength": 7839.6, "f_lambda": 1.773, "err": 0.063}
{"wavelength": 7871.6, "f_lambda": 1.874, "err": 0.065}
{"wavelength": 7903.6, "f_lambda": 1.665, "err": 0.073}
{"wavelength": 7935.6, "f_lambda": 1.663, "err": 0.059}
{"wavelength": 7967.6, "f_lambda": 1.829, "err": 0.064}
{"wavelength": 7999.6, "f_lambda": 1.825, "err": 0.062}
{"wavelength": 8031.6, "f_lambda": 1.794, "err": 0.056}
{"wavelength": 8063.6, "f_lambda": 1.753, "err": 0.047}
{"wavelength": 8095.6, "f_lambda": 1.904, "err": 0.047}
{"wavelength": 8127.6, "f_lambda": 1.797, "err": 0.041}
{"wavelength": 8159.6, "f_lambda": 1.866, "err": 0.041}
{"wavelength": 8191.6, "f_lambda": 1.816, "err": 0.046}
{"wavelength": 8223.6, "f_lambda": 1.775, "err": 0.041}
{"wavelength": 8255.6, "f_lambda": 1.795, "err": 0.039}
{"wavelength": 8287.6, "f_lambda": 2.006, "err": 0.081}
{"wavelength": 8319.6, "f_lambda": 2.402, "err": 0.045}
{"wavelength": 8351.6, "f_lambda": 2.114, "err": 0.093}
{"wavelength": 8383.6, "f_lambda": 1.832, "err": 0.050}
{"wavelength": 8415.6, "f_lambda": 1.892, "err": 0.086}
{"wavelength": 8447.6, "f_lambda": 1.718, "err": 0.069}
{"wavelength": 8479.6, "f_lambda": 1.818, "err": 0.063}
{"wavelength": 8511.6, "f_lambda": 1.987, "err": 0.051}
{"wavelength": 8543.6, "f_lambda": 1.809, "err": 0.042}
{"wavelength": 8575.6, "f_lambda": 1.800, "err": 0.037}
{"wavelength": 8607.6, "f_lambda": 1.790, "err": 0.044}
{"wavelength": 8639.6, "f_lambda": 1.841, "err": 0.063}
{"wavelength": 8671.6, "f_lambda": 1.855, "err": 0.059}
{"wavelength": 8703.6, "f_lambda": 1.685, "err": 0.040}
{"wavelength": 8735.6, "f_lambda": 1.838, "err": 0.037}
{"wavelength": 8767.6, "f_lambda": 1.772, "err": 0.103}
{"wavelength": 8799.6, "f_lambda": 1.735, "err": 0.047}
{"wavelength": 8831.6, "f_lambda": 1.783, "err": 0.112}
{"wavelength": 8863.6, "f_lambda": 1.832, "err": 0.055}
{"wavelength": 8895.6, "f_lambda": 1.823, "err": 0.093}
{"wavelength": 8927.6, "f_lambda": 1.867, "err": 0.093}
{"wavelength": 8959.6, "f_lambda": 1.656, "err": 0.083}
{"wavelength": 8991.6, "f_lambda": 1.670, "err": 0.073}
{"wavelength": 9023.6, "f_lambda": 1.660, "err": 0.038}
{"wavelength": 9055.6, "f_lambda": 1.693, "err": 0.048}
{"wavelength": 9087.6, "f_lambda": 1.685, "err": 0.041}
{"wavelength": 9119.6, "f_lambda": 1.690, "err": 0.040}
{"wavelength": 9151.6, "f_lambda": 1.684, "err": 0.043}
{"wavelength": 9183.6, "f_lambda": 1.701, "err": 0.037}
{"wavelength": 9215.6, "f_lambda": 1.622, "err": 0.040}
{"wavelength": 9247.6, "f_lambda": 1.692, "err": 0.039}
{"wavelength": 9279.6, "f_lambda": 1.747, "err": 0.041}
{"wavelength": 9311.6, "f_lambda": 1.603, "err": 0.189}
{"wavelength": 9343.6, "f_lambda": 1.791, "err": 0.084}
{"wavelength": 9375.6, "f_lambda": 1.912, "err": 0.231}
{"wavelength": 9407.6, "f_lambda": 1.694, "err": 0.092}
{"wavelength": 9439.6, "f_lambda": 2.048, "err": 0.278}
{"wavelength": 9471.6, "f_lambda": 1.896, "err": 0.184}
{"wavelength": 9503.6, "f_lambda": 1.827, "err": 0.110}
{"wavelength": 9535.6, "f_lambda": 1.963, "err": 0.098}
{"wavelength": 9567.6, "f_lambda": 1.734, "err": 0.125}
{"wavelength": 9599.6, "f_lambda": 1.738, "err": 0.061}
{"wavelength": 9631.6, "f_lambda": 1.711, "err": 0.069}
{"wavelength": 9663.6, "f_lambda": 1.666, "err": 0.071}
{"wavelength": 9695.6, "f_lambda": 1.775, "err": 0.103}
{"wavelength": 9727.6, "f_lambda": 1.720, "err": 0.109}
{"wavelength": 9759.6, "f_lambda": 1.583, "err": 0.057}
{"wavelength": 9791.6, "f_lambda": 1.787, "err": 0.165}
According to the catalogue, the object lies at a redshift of 0.27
